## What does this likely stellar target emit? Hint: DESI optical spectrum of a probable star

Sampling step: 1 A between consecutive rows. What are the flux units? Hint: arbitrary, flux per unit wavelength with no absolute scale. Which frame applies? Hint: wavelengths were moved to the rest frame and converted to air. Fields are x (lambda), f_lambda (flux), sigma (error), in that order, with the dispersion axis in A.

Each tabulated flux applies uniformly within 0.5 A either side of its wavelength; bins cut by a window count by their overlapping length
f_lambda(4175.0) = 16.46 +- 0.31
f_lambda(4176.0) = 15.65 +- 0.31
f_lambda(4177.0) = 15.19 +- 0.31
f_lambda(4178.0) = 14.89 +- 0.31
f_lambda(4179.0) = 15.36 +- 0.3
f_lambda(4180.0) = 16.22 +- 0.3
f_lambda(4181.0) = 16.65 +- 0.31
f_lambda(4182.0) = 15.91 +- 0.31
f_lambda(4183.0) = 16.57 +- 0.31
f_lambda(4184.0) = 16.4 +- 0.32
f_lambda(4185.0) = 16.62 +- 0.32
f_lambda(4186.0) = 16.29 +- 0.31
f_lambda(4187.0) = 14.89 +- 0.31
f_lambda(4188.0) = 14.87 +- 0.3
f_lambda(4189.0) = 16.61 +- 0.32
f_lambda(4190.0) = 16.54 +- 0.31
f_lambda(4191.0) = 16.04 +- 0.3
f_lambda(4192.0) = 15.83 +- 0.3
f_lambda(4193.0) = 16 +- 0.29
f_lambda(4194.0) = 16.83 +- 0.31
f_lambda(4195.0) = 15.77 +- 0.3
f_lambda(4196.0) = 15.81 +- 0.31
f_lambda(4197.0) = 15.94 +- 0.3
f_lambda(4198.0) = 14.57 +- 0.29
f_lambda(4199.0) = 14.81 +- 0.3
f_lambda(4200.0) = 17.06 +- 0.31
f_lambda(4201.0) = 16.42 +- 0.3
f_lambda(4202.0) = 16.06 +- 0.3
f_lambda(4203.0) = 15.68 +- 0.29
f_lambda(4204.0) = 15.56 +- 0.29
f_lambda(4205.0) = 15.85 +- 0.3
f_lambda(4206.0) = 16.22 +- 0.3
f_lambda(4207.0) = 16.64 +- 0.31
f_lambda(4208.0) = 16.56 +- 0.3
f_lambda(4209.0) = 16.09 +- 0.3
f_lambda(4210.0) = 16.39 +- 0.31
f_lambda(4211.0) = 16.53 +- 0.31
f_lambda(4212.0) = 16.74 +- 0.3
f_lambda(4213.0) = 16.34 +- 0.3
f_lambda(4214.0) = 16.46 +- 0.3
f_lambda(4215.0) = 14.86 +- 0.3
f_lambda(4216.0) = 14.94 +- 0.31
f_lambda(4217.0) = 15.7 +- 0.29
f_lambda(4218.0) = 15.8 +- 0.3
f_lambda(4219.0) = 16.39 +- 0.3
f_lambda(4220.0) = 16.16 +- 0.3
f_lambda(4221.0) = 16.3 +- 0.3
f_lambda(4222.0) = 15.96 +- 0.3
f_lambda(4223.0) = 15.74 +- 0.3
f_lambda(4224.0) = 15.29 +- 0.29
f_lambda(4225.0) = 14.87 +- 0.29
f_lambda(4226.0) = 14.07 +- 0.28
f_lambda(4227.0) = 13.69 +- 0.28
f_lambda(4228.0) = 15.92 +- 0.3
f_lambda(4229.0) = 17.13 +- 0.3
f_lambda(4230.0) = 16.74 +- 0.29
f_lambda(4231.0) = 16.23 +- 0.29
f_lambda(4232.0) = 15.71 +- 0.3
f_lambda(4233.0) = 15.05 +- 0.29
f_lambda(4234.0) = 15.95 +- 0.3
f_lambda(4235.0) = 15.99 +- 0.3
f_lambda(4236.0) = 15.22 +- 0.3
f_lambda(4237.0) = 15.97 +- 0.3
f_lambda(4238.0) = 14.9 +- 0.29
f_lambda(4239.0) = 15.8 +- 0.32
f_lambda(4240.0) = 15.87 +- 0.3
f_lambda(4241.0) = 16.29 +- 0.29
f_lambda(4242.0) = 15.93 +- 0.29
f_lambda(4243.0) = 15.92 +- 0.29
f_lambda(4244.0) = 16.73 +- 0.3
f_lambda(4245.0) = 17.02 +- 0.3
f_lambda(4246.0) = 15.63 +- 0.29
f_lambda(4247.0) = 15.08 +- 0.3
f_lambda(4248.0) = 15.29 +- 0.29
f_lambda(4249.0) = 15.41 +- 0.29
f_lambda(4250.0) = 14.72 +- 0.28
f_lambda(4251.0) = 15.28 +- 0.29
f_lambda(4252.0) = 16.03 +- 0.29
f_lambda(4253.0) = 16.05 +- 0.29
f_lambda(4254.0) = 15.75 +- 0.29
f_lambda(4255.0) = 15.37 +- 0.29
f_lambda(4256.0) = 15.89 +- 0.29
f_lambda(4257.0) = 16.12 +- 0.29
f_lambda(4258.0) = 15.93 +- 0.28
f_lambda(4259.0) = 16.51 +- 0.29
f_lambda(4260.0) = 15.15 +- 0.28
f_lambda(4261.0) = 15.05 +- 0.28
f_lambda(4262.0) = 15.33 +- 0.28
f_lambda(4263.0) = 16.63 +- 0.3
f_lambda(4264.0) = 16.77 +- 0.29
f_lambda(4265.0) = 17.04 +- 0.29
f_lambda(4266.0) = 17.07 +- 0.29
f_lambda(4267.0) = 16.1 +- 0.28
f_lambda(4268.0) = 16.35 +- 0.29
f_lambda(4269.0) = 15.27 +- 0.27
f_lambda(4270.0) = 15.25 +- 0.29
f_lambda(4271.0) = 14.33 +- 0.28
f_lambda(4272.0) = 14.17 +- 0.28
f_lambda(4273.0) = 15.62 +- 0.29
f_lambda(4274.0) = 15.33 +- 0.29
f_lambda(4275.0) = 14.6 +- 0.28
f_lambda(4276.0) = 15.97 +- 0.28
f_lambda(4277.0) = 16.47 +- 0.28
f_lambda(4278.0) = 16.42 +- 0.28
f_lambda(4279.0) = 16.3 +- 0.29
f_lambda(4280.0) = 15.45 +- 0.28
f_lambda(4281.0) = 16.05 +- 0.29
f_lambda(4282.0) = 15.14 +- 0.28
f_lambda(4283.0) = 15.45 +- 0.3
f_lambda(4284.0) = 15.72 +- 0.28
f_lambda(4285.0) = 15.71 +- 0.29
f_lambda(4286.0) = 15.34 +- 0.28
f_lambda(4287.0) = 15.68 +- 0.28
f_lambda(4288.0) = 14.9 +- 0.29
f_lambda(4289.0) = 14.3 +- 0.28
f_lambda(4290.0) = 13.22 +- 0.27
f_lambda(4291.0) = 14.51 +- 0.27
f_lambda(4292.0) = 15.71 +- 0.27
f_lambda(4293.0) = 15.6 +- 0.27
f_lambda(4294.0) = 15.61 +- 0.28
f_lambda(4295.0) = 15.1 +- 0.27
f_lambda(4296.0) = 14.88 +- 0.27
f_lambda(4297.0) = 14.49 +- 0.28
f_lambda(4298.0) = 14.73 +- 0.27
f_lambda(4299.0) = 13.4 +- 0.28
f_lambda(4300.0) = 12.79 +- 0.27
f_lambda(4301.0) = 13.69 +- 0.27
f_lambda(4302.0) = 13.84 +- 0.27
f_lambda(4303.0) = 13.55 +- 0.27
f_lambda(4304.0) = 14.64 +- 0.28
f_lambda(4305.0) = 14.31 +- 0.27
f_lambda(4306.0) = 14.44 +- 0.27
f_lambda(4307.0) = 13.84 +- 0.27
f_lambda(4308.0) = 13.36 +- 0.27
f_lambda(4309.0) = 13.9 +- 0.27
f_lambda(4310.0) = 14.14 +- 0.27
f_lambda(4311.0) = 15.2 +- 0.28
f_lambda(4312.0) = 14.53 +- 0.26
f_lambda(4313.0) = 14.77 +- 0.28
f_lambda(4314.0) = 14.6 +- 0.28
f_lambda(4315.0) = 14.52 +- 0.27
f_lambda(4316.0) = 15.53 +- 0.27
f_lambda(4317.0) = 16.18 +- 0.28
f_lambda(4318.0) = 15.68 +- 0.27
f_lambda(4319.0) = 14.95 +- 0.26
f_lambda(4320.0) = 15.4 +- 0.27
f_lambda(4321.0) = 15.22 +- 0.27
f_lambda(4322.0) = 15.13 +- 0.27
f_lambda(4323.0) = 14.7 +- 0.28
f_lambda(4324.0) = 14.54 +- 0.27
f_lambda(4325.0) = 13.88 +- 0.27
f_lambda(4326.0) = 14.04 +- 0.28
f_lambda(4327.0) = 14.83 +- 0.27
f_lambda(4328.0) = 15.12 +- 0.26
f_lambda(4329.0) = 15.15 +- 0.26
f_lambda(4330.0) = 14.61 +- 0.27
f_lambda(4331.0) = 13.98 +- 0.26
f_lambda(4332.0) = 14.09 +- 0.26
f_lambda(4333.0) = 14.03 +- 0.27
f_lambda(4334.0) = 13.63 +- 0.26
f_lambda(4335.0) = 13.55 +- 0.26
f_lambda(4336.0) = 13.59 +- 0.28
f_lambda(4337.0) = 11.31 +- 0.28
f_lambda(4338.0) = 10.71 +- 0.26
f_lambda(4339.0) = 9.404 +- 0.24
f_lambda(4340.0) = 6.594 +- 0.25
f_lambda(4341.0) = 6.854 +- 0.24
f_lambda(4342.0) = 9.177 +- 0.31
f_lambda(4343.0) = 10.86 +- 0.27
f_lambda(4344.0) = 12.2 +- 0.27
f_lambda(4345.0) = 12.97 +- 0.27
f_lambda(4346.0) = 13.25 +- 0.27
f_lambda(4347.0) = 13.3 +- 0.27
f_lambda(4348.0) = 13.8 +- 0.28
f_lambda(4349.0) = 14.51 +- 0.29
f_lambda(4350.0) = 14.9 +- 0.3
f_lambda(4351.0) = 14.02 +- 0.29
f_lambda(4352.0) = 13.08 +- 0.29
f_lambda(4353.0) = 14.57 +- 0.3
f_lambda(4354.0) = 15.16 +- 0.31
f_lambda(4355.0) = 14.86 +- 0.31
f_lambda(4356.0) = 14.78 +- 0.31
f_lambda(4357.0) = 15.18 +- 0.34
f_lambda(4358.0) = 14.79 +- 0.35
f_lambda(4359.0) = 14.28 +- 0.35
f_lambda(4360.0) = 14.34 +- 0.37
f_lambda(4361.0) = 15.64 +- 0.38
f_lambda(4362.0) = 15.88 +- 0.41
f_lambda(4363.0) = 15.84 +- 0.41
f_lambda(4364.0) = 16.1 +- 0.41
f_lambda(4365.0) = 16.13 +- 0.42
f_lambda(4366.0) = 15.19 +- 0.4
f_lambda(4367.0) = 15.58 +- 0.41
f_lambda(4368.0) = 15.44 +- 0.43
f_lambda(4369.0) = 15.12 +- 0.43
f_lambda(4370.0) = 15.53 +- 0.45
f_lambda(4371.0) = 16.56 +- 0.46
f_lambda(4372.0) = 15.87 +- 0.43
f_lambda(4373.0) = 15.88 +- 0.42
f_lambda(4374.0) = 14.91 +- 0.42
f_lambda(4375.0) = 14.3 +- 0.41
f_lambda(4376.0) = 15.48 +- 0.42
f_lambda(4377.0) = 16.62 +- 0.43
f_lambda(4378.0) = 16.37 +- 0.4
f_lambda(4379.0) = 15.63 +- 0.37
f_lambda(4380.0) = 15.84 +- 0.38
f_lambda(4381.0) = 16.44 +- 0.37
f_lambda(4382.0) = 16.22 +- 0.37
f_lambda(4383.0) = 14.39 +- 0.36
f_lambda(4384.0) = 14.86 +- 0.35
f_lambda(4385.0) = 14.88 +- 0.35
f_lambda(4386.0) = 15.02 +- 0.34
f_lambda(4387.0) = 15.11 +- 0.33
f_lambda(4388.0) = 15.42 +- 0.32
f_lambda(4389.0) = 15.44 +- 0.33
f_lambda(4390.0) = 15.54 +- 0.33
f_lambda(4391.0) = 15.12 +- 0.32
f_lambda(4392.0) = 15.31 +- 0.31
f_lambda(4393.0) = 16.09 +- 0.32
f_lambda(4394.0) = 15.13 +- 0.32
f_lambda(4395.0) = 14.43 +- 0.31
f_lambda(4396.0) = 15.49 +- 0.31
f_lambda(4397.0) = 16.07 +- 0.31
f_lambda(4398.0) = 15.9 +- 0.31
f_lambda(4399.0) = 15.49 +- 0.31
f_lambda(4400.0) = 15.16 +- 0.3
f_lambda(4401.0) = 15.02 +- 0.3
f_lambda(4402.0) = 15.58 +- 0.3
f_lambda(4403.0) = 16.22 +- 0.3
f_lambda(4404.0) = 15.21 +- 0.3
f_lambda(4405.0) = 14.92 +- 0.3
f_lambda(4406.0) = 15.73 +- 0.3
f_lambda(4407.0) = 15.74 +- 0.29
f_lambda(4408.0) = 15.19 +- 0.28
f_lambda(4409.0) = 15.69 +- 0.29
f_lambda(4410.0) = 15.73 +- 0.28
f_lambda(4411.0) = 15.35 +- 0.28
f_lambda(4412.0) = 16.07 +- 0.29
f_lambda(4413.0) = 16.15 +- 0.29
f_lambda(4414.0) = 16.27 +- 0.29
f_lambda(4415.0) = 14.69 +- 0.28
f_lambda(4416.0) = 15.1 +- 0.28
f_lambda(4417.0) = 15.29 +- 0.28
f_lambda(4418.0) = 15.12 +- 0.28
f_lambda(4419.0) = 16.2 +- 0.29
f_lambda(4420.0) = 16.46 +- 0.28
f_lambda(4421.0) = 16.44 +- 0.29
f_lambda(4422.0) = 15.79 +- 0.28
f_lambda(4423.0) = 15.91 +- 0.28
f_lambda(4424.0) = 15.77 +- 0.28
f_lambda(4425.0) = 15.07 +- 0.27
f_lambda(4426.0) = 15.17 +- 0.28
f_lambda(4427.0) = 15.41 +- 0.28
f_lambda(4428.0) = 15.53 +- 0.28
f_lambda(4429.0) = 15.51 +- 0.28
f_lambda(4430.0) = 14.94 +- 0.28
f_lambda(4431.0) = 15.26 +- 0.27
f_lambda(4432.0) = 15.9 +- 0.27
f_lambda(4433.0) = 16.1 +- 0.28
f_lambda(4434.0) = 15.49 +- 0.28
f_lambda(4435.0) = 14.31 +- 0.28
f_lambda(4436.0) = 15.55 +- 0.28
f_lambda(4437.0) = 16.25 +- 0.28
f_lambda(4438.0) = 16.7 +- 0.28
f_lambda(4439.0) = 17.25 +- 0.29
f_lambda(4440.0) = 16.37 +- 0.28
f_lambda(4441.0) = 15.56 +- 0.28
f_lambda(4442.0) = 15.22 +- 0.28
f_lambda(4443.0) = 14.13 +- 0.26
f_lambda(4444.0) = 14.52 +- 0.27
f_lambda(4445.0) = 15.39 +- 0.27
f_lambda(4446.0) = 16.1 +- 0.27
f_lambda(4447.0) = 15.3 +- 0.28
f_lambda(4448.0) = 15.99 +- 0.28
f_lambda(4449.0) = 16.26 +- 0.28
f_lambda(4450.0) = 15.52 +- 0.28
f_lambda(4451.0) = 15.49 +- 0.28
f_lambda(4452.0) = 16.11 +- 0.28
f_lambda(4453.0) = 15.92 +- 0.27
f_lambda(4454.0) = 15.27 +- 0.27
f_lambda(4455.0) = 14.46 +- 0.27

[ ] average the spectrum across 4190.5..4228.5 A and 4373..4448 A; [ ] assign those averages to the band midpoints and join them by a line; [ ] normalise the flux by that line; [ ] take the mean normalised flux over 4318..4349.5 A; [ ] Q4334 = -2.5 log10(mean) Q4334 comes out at 0.19 mag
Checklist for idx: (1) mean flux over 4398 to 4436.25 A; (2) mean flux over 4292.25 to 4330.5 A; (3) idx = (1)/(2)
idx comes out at 1.06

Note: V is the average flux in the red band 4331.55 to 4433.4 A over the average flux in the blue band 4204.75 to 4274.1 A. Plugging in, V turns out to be 0.9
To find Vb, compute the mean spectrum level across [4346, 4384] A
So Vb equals 15.2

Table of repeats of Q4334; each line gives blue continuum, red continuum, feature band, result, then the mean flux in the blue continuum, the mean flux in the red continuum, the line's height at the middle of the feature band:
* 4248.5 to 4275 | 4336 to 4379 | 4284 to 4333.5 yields 0.017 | 15.7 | 14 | 14.9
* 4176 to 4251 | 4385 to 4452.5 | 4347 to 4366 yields 0.057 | 15.9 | 15.6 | 15.6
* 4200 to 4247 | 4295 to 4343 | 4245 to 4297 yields -0.052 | 15.9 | 13.7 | 14.8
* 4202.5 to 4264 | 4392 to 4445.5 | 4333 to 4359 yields 0.224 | 15.8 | 15.6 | 15.7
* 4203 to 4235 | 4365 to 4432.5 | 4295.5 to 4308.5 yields 0.125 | 15.9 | 15.5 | 15.7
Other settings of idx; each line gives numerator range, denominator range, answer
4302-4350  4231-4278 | 0.86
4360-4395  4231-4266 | 0.98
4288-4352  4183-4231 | 0.87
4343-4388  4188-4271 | 0.94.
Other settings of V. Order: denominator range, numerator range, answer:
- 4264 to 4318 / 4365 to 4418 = 1.03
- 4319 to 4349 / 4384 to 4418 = 1.18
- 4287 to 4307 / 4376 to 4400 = 1.08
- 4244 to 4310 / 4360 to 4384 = 1.03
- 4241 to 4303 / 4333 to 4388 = 0.92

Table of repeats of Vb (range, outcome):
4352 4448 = 15.5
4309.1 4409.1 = 14.6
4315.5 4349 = 13.3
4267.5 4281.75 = 15.5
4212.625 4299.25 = 15.6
